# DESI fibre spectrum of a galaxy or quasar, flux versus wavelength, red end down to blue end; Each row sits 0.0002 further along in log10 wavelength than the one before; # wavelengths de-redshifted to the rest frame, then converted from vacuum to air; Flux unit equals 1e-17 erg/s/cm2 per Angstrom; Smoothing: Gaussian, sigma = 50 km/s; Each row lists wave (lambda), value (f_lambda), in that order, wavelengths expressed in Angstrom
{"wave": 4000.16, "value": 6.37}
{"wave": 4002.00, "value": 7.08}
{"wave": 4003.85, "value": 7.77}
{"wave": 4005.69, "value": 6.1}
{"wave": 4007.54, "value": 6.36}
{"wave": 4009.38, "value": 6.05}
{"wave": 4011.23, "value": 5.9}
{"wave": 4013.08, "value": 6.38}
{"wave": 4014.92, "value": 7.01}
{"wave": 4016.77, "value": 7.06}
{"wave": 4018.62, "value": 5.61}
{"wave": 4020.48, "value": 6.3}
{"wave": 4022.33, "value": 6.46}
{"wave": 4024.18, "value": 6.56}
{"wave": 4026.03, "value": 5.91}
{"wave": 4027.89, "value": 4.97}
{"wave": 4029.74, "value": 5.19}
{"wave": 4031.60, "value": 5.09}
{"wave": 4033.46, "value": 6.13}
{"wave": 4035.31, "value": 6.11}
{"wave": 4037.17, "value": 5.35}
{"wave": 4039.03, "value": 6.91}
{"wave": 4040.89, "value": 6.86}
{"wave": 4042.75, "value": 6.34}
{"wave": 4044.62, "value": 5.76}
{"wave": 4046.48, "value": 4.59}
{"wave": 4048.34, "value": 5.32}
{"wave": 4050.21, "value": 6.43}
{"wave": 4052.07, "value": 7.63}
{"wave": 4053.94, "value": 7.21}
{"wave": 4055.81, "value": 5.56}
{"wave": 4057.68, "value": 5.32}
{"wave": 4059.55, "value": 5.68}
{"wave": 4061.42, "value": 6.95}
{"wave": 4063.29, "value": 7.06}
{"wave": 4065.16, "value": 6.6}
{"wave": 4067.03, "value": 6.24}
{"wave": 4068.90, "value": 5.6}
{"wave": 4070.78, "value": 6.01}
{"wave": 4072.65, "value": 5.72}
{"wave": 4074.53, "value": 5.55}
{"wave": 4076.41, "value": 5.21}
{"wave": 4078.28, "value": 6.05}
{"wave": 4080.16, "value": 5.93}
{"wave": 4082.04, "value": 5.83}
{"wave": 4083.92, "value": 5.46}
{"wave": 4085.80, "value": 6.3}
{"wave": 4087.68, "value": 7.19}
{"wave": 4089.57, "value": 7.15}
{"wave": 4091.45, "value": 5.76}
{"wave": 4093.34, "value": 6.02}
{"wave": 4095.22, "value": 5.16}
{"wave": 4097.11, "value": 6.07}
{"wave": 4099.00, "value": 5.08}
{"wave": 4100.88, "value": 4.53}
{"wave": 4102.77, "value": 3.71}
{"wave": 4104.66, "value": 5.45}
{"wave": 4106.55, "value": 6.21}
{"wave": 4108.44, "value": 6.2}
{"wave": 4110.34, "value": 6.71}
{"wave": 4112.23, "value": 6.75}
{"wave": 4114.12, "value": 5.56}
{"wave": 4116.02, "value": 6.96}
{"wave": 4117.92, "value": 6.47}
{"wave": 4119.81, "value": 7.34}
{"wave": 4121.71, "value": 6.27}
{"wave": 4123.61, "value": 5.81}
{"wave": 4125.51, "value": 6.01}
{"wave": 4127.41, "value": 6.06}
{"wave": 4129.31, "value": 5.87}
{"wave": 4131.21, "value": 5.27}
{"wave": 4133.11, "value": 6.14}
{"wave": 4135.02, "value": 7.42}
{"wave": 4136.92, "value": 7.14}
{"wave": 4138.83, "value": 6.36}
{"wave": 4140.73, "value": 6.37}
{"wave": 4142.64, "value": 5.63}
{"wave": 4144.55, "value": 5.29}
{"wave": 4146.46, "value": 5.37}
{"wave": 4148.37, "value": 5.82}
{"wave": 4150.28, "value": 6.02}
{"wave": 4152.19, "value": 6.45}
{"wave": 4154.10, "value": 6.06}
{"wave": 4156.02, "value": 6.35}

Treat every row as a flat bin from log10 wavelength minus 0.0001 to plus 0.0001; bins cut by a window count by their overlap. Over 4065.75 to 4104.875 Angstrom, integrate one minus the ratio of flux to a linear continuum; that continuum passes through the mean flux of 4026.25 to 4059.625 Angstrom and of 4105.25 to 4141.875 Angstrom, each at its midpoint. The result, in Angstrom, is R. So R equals 2.6 Angstrom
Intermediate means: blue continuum 5.92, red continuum 6.35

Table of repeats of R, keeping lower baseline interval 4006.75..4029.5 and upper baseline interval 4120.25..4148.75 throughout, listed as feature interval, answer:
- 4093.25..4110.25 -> 1.9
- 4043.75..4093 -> 0.5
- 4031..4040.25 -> 0.3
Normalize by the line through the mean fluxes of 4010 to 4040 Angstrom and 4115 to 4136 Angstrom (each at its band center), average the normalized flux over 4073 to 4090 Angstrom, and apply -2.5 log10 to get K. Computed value 0.03 mag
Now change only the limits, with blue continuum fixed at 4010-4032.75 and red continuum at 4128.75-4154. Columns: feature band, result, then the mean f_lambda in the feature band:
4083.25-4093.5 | -0.050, 6.35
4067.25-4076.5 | 0.066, 5.7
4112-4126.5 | -0.051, 6.38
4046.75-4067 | -0.046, 6.31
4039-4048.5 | 0.022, 5.93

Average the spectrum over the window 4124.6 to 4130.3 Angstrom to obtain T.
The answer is 5.98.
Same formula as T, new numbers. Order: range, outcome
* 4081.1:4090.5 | 6.38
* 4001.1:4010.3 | 6.67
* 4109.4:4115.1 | 6.35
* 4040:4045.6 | 6.3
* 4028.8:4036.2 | 5.63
